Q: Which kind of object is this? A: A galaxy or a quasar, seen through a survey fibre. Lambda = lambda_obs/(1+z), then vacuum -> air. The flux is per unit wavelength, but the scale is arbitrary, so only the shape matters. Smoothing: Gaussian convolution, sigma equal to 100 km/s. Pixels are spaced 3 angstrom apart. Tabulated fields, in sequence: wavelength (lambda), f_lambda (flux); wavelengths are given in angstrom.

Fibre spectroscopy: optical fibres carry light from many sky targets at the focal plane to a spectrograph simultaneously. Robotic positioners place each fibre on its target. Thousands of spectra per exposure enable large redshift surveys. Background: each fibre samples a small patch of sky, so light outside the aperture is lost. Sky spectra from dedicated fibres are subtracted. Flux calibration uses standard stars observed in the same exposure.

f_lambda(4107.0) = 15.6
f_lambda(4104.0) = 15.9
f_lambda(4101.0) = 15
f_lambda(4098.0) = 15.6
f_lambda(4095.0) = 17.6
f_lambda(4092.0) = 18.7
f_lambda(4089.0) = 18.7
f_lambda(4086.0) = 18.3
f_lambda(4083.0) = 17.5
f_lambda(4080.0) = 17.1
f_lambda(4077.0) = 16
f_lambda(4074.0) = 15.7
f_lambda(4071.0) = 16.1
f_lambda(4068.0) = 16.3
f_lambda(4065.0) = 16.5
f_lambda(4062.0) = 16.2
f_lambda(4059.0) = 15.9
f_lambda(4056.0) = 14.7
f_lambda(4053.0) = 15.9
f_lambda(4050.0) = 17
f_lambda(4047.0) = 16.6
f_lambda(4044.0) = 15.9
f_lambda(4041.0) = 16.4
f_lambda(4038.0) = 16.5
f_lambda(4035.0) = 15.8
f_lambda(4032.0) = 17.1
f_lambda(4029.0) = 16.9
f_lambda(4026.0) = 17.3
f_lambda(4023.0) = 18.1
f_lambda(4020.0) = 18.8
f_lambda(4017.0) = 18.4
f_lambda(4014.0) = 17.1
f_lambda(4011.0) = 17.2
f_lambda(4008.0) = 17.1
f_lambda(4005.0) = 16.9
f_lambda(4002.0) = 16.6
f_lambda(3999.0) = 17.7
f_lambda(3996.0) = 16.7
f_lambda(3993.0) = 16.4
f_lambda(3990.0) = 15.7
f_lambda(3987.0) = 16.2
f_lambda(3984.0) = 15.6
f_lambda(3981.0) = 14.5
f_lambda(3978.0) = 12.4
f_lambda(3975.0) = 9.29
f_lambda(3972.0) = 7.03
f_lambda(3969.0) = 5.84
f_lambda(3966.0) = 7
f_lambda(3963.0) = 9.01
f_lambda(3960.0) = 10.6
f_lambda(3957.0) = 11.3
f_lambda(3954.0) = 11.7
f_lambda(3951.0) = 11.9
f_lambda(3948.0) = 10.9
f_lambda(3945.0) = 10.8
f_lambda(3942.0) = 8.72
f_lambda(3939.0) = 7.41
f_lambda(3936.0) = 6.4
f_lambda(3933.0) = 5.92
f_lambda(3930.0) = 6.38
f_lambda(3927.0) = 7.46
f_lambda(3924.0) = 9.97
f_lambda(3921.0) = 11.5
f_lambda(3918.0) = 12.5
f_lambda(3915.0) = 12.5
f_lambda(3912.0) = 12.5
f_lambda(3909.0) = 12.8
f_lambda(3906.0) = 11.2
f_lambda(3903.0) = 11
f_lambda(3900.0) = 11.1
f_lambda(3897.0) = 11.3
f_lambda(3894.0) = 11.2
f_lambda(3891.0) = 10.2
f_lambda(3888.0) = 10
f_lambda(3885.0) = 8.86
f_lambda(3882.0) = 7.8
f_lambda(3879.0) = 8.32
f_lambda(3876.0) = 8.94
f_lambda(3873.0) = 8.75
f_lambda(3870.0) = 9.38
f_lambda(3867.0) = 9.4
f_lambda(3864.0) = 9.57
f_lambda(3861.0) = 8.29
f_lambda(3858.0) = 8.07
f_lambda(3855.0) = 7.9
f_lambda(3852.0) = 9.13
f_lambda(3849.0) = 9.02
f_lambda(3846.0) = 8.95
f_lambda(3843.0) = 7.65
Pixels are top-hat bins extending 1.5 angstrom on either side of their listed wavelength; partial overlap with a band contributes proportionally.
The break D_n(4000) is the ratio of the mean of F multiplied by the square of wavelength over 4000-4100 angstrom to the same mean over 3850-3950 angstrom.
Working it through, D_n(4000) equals 1.90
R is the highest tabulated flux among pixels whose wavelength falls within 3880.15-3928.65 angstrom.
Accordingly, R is 12.8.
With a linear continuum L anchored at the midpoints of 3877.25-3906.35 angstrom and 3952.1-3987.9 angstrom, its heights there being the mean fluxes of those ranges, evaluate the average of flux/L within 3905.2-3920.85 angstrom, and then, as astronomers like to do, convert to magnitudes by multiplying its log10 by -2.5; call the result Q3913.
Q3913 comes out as -0.20 mag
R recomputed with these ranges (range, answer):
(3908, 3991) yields 16.2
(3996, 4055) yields 18.8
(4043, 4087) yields 18.3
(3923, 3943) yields 9.97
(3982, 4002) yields 17.7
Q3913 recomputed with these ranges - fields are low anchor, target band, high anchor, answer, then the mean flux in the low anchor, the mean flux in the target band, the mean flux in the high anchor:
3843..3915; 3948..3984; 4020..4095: 0.26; 9.74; 10.3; 16.8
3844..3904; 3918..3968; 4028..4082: 0.28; 9.33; 9.25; 16.3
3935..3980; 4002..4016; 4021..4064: -0.24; 9.44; 17.1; 16.5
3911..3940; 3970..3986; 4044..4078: 0.02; 9.23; 11.7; 16.1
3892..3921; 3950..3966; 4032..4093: 0.26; 11.7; 10.5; 16.6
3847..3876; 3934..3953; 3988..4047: 0.37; 8.84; 9.33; 17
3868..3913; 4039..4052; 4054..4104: -0.07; 10.2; 16.5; 16.6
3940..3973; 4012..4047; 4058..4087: -0.23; 9.53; 17.1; 16.5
